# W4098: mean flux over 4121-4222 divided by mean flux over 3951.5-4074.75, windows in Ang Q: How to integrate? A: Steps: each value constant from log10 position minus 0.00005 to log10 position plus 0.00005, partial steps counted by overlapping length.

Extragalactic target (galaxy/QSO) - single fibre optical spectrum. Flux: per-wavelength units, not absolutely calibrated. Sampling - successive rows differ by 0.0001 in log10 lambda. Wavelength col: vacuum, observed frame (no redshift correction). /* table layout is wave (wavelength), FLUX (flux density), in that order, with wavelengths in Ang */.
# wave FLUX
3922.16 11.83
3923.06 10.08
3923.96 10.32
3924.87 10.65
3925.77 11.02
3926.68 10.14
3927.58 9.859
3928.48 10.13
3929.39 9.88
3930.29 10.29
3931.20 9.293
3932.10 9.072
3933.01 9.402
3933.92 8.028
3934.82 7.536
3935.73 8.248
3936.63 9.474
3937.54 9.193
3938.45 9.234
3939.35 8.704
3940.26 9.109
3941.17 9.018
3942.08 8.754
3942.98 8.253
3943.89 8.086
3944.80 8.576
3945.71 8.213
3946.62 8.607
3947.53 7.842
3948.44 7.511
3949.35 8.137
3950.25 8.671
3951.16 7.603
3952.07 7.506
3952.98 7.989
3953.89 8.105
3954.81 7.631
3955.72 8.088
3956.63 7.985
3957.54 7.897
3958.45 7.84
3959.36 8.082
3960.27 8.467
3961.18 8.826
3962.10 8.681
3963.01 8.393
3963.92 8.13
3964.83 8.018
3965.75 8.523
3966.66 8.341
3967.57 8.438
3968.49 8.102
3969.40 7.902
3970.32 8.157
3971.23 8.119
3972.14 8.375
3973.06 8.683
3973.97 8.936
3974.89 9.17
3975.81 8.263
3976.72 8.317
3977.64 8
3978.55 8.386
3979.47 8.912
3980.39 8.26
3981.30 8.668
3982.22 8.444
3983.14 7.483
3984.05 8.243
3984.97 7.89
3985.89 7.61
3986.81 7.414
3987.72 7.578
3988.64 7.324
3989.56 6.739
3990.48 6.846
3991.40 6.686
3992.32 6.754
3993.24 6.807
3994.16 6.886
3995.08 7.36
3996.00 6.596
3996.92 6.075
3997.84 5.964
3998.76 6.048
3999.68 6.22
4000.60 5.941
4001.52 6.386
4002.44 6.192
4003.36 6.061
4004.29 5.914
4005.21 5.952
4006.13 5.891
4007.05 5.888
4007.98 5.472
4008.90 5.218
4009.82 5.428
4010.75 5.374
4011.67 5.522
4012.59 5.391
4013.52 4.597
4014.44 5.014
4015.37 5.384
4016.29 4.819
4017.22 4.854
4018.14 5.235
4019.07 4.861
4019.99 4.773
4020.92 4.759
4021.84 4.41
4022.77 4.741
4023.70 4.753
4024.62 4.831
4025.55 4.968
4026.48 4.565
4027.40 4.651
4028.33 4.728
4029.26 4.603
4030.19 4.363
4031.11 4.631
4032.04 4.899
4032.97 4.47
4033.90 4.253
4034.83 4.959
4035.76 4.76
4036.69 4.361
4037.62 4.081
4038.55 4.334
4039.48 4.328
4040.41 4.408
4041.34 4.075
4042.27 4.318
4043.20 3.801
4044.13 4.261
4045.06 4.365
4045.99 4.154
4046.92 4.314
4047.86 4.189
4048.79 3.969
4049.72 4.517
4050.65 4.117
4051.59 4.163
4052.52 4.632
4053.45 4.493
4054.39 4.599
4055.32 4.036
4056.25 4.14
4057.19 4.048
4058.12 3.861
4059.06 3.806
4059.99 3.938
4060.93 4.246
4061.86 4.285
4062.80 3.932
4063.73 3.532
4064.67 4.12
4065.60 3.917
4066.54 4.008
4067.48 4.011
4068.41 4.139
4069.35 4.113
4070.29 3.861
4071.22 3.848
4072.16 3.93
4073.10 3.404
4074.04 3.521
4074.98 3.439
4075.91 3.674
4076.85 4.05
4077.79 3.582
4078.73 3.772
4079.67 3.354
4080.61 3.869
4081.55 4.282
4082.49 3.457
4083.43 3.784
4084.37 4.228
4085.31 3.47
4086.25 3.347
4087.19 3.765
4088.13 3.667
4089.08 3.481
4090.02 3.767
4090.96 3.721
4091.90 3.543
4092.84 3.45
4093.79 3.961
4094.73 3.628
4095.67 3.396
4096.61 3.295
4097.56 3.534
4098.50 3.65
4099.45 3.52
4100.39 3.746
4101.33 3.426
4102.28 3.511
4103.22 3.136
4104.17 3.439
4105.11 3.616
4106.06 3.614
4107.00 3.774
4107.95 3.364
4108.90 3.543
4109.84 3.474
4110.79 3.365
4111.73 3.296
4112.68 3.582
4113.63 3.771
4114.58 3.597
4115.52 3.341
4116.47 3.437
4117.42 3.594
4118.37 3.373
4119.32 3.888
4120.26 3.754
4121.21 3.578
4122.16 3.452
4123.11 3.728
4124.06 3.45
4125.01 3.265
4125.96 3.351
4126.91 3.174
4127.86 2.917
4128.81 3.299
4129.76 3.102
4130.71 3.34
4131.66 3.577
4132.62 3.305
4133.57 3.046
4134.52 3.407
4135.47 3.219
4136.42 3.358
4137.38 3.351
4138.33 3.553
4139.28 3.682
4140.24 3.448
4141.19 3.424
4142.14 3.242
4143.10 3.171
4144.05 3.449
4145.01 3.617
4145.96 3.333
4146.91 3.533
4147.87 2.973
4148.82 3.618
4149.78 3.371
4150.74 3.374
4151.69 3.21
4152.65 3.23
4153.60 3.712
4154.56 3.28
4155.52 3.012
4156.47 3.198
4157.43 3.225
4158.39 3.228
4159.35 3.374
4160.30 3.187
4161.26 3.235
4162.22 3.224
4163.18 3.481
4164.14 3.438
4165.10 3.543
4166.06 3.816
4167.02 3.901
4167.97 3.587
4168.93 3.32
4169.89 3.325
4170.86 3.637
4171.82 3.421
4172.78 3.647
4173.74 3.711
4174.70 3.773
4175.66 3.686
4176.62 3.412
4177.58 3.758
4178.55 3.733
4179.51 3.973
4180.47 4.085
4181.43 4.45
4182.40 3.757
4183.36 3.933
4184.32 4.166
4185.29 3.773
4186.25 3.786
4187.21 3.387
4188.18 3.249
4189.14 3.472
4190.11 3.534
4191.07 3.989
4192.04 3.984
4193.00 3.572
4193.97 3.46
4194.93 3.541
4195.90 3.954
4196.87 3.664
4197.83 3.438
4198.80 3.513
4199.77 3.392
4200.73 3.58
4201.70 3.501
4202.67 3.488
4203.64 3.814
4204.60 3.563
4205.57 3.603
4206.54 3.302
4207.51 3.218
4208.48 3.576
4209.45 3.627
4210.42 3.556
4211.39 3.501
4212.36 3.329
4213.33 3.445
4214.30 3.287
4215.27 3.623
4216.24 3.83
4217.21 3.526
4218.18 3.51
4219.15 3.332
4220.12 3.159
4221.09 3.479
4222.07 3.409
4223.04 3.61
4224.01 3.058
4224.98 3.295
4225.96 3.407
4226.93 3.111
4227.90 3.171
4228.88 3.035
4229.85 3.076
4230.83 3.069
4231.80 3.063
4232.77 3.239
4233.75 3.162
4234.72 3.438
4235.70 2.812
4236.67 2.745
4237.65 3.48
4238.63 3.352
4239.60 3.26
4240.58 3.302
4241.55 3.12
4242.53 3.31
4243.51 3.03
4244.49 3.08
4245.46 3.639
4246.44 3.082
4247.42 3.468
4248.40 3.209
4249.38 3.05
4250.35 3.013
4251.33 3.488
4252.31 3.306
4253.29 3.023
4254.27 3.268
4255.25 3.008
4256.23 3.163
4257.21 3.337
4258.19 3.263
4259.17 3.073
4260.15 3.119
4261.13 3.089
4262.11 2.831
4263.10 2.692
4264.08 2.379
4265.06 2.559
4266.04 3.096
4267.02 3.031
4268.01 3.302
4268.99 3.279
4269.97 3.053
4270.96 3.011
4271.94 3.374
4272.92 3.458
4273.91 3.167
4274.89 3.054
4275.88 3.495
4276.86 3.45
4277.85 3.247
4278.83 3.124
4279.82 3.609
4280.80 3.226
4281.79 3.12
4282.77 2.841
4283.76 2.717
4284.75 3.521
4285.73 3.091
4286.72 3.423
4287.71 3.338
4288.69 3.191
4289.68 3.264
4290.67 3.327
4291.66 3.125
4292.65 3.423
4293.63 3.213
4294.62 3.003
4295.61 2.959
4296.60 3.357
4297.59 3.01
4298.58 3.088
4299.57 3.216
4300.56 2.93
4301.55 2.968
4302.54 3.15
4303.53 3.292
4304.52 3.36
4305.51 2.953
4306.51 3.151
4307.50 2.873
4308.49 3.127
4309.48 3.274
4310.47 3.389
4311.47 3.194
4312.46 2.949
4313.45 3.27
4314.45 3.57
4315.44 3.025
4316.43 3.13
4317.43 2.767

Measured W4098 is 0.6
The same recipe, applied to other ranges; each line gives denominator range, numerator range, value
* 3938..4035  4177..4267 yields 0.49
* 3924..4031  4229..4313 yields 0.43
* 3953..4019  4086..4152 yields 0.48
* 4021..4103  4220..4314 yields 0.78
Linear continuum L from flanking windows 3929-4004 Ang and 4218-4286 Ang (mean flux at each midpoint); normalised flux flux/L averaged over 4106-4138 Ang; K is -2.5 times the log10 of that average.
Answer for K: 0.49 mag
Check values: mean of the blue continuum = 7.98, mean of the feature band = 3.43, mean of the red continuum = 3.18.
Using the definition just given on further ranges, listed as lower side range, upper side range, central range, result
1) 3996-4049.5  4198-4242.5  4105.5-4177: 0.17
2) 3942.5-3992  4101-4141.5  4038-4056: 0.31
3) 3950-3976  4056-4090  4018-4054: 0.18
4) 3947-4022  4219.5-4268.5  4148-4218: 0.14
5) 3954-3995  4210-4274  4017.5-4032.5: 0.44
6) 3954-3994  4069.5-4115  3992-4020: 0.18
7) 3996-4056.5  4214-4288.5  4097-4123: 0.20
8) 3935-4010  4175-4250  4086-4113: 0.47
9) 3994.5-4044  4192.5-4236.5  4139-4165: 0.18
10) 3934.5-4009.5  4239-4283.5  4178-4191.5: 0.15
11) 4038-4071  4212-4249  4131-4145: 0.11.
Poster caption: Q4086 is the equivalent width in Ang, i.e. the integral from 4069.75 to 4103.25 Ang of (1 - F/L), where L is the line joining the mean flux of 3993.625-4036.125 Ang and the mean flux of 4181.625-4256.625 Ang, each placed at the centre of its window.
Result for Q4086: 7.21 Ang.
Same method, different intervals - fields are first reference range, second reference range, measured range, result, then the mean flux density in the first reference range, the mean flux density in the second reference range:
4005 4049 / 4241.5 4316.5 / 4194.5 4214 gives 0.6 Ang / 4.75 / 3.16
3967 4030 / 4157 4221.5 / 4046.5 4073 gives 7.0 Ang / 6.5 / 3.58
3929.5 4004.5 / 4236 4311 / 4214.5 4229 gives 2.2 Ang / 7.96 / 3.16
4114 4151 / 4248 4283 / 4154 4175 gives -0.6 Ang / 3.4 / 3.14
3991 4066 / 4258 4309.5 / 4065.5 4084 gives 3.2 Ang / 4.91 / 3.14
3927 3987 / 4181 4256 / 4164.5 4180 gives 2.4 Ang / 8.45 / 3.41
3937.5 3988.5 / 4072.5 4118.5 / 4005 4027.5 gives 4.6 Ang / 8.26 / 3.59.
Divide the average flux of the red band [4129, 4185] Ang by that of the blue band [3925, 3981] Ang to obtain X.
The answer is 0.4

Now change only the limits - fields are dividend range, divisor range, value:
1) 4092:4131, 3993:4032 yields 0.64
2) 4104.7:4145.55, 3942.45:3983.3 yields 0.42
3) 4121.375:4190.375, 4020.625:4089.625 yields 0.84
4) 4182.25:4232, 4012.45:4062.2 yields 0.78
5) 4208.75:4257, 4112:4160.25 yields 0.97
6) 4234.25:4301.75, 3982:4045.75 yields 0.57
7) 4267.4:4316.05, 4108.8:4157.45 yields 0.94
